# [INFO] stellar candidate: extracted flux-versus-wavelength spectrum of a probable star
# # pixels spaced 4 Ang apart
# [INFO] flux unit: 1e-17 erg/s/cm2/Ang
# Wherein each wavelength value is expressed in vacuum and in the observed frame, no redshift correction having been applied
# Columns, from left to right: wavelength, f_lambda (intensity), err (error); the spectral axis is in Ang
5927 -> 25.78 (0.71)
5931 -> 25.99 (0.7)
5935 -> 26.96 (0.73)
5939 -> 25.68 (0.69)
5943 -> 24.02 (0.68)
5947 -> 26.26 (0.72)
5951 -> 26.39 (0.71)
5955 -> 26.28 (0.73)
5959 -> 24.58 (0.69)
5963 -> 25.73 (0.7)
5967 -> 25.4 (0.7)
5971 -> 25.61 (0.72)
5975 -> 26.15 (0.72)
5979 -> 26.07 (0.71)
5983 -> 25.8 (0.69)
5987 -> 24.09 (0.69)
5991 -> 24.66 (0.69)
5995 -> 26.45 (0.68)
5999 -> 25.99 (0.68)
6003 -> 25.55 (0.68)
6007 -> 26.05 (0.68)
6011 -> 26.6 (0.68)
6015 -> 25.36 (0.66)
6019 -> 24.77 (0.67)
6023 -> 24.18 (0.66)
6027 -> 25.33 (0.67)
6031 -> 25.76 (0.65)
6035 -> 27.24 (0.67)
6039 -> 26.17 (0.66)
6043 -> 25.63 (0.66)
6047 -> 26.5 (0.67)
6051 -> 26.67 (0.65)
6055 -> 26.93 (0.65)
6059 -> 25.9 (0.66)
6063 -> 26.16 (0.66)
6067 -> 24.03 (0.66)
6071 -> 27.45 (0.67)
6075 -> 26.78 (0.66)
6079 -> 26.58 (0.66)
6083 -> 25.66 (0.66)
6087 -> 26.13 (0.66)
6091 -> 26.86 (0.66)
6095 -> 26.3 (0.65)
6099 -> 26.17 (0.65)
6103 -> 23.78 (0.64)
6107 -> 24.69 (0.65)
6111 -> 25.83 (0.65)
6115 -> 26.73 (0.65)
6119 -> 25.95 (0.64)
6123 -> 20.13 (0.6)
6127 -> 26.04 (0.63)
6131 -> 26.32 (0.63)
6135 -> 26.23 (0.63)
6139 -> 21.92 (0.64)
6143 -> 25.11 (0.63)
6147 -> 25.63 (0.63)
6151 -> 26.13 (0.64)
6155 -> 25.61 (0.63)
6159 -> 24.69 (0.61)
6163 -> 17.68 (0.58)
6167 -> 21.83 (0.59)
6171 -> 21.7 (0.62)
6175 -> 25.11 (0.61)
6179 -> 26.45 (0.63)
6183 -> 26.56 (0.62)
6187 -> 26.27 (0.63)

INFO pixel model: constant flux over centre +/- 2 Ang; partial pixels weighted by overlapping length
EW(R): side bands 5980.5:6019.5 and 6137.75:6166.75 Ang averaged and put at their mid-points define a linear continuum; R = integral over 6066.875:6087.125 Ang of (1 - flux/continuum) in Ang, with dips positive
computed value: -1.35 Ang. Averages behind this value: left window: 25.6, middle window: 26.3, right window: 23.8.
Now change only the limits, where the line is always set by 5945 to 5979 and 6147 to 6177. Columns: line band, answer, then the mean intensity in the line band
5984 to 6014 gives -0.3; 25.6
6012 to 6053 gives -1.3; 25.8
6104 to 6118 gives -0.9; 25.6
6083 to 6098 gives -1.3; 26.3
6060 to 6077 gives -1.1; 26.1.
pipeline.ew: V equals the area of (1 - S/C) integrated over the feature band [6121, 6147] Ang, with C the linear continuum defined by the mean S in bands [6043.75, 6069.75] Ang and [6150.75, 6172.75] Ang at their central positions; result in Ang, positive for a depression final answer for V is -0.90 Ang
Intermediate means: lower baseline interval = 26.1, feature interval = 24.4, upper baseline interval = 22.7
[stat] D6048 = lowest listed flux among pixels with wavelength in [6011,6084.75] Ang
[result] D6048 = 24.03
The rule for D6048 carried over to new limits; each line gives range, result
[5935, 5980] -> 24.02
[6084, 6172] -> 17.68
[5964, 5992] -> 24.09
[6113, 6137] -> 20.13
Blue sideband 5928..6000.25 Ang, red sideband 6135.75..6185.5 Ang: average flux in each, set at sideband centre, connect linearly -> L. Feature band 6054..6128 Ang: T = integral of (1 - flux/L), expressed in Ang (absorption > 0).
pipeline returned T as -3.0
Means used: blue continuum 25.7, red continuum 24.1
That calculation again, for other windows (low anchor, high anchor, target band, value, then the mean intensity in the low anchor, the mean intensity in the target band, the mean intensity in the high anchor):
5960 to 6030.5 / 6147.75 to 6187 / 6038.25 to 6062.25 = -1.2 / 25.5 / 26.3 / 24.1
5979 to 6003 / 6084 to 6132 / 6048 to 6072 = -0.7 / 25.5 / 26.2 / 25.4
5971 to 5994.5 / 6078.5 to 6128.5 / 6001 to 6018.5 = -0.2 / 25.4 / 25.8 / 25.4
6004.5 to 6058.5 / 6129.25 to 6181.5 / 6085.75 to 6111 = -0.7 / 25.9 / 25.7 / 24.2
